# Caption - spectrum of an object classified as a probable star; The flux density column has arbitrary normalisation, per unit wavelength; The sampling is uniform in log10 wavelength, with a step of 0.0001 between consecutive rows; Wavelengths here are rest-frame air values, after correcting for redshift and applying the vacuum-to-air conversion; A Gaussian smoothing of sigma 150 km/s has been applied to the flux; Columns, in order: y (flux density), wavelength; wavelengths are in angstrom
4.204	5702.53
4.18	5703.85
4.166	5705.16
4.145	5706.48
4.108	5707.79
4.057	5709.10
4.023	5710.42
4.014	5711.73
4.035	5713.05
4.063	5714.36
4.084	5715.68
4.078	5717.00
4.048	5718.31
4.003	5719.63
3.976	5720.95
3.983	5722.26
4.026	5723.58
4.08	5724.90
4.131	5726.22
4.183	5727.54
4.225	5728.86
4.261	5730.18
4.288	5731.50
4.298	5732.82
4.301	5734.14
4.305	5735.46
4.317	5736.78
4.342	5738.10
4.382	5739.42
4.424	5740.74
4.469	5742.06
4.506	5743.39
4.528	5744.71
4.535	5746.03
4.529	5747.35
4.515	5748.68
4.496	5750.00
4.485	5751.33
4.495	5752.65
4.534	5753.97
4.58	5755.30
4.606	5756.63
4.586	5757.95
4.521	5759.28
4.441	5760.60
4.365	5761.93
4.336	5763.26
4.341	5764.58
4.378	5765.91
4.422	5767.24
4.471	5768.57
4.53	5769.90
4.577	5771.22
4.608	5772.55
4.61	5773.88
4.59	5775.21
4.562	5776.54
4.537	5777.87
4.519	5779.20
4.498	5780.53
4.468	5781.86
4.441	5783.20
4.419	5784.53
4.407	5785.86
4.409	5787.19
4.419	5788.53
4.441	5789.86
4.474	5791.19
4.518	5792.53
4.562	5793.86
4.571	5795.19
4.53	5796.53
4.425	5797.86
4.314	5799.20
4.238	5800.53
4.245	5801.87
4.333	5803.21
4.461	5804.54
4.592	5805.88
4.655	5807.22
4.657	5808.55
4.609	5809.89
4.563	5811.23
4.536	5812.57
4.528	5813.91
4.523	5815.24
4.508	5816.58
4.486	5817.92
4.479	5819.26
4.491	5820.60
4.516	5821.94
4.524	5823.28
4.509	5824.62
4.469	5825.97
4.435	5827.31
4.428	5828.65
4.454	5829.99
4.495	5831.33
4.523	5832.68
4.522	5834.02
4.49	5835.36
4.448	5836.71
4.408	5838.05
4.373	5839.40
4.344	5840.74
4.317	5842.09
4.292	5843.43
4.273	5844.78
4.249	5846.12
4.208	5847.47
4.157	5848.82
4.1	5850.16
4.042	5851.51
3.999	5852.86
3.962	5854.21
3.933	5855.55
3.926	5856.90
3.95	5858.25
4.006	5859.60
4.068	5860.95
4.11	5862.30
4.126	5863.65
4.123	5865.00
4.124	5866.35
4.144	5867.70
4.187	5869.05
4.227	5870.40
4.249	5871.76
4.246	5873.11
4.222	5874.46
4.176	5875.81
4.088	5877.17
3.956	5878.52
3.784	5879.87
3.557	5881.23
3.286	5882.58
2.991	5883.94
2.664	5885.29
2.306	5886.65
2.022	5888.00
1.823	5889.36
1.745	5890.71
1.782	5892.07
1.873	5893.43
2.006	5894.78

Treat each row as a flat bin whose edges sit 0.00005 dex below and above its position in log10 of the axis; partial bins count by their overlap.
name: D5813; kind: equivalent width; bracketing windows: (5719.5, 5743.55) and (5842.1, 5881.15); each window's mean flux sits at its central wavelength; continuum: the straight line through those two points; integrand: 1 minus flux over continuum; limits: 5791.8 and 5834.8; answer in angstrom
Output -3.5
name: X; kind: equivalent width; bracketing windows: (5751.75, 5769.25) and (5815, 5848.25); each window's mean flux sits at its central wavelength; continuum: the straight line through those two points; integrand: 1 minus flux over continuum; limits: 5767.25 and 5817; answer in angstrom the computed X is -0.5 angstrom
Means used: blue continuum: 4.47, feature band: 4.5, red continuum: 4.43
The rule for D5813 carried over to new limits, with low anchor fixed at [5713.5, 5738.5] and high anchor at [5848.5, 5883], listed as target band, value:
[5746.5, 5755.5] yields -0.8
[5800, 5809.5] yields -0.9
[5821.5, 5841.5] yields -2.0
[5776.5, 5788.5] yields -1.1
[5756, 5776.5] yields -1.9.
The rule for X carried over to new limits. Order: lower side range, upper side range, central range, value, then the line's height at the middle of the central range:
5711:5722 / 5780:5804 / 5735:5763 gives -1.8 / 4.21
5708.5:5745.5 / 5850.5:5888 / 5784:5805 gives -2.1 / 4.03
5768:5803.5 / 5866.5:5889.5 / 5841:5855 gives -1.1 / 3.87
